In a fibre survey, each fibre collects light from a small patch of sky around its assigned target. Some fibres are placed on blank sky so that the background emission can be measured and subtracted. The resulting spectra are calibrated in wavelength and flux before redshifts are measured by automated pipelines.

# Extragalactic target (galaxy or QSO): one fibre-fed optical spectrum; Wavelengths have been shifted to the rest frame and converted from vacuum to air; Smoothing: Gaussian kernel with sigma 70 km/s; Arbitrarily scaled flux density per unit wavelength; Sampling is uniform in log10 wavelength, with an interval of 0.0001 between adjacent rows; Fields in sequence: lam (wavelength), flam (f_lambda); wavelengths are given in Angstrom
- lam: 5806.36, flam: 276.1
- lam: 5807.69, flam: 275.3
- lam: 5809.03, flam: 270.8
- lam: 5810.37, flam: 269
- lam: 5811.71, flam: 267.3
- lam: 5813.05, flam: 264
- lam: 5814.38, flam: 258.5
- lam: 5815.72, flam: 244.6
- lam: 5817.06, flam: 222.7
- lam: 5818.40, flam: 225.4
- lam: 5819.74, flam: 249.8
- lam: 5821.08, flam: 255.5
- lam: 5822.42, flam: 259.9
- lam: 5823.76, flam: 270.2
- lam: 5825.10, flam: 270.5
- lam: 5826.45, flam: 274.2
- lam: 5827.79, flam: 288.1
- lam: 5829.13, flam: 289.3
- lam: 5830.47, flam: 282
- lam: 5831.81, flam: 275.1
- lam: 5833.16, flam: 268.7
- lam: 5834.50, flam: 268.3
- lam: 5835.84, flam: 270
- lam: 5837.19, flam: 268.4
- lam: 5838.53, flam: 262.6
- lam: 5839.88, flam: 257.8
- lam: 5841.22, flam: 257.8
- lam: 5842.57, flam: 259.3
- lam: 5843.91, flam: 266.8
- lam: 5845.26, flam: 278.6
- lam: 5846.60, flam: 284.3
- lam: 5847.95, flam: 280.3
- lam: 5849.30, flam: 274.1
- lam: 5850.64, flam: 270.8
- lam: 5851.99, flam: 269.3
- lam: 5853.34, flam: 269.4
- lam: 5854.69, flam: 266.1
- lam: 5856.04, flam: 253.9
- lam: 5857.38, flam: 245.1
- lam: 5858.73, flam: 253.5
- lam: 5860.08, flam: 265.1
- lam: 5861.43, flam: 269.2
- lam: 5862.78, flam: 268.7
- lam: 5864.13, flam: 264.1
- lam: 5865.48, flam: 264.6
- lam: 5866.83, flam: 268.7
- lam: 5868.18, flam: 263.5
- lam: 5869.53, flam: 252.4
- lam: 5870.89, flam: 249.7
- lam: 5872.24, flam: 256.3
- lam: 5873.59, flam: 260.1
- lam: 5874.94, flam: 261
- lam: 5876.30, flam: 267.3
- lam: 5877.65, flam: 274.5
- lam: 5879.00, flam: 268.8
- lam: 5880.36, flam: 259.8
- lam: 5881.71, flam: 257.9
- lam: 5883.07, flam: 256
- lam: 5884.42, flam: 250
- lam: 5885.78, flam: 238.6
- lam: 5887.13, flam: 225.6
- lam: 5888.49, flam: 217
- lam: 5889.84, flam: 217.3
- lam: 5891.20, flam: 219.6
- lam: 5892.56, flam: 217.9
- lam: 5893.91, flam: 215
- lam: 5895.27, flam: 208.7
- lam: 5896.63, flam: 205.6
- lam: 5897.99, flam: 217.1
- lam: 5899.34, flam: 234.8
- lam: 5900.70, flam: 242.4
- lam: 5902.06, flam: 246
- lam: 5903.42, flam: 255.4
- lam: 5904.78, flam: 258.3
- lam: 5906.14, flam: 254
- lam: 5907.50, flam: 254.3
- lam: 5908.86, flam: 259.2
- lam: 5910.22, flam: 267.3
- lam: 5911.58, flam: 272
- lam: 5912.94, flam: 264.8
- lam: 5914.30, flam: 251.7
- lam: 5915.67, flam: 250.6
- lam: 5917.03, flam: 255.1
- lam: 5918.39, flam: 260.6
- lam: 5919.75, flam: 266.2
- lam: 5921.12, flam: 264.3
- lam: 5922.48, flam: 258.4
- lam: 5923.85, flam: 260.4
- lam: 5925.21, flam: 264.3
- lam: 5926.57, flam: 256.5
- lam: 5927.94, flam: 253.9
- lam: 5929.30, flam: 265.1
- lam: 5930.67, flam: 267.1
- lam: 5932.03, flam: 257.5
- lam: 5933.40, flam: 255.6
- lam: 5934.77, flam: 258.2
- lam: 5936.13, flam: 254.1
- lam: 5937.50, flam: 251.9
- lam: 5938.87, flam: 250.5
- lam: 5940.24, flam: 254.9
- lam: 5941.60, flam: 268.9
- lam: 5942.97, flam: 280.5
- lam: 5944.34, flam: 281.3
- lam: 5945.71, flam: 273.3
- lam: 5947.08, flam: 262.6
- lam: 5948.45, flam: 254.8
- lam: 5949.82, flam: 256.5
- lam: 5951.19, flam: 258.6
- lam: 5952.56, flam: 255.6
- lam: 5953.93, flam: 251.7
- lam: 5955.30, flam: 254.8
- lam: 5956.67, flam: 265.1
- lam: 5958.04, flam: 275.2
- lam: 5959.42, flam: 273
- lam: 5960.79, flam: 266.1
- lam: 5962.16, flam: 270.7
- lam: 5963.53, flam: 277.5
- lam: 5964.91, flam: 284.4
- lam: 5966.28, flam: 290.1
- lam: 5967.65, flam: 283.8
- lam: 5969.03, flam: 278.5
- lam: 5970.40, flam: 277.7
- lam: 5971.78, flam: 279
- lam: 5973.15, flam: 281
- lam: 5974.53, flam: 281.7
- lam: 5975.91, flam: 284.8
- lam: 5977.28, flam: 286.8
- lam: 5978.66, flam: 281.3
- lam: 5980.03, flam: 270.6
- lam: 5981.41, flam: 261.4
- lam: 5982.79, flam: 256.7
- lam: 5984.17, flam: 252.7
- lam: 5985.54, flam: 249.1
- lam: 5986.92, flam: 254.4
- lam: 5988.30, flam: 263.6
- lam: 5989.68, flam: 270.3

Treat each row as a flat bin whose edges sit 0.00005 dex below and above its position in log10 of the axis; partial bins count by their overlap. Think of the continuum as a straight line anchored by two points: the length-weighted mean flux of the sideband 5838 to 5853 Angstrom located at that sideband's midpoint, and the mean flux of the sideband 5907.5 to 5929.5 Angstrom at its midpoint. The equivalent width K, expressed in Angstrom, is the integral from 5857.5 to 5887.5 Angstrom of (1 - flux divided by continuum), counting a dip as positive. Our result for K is 0.8 Angstrom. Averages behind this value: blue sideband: 269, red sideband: 260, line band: 259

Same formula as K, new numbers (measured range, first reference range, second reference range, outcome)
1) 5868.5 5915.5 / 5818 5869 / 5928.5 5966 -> 3.5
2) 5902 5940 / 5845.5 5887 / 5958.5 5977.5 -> 1.8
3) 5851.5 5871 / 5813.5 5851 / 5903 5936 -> 0.1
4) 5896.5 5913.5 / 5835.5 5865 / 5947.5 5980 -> 1.2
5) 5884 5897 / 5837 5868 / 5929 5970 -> 2.2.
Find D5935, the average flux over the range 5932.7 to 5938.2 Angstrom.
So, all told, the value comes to 255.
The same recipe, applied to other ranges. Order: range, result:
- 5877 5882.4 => 265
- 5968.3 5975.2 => 279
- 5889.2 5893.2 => 218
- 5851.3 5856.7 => 264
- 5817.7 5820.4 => 237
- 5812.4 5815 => 262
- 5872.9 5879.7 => 266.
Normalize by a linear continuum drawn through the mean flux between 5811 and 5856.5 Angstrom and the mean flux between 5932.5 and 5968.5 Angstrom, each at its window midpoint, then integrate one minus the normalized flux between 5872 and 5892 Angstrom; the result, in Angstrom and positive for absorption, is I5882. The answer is 1.3 Angstrom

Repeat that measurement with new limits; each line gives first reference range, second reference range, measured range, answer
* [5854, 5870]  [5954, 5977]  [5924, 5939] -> 0.73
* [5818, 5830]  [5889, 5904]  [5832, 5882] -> -3.58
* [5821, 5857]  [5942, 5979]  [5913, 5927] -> 0.65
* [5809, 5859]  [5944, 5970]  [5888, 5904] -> 2.54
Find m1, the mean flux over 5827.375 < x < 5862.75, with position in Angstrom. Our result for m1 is 269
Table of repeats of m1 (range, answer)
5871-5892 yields 248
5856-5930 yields 251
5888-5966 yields 255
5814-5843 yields 263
